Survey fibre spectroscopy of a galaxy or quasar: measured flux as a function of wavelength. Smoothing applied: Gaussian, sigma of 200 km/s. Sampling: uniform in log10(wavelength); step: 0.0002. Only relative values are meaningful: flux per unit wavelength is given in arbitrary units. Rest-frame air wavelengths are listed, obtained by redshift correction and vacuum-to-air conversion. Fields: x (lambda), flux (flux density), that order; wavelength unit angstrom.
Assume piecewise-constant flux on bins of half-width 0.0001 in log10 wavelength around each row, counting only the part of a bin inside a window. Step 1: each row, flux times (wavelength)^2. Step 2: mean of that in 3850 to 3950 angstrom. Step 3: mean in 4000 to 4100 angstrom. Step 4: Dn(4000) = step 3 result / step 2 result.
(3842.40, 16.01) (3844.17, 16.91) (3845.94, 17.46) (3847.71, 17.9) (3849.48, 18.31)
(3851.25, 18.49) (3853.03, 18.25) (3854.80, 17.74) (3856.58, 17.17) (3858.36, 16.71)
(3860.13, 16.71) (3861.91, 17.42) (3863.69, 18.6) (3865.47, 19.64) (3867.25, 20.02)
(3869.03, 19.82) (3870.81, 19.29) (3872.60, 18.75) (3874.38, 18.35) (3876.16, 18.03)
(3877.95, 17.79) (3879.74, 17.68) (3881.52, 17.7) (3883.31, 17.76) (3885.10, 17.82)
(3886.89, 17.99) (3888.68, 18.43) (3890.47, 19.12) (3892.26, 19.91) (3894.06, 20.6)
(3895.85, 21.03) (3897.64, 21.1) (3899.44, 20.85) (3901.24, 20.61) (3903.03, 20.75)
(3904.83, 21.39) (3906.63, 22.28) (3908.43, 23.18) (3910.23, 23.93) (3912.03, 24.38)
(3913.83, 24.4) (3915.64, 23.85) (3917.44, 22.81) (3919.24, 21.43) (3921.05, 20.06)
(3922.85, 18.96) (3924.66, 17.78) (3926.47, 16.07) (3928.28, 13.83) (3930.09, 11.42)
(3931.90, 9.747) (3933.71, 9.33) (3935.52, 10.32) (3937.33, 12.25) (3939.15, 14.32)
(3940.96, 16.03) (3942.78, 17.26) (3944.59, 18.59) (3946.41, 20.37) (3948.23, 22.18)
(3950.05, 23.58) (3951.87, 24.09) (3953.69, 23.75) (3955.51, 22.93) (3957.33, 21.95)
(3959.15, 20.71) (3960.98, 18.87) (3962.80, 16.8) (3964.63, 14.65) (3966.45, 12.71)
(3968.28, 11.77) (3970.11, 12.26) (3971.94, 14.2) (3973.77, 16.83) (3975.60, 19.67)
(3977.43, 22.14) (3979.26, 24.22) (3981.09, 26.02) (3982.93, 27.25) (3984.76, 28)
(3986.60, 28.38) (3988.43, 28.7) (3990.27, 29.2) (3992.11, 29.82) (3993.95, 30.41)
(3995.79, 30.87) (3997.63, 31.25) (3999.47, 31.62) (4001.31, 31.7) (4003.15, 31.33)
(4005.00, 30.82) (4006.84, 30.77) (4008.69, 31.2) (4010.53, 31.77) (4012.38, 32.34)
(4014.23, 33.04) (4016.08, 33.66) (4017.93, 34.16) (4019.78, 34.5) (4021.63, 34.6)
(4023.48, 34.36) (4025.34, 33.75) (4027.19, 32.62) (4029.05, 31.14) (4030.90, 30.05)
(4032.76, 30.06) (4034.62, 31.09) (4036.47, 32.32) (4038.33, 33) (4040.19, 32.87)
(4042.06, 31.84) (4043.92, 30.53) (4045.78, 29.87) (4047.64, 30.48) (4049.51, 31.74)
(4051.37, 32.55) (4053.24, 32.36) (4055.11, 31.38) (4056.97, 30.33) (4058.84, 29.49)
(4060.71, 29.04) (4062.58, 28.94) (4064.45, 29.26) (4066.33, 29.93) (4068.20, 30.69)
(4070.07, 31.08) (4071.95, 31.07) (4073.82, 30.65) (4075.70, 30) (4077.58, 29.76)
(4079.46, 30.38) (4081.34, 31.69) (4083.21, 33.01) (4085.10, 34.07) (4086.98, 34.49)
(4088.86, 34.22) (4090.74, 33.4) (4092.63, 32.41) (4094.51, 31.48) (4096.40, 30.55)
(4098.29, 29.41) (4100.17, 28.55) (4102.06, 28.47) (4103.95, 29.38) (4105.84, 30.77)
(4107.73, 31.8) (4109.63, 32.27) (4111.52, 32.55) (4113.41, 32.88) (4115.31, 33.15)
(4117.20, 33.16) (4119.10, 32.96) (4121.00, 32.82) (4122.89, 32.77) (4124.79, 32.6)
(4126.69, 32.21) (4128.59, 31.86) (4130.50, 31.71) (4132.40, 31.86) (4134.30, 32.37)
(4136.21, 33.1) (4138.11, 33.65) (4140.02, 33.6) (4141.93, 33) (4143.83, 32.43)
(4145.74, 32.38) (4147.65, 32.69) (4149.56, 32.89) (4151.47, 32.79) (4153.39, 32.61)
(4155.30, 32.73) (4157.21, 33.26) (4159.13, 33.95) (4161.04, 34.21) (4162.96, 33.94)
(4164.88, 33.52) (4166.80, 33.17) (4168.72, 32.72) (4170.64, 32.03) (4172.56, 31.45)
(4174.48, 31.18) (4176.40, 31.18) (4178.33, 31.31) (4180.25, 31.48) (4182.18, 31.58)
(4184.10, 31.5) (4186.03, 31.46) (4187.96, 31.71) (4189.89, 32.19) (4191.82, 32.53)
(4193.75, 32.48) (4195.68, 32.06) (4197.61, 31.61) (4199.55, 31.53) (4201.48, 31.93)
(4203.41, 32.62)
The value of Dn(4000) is 1.83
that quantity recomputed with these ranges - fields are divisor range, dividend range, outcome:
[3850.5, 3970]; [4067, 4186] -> 1.92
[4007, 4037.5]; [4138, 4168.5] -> 1.09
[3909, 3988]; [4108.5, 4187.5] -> 1.87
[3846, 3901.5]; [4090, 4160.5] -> 1.96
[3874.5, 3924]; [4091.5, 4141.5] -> 1.73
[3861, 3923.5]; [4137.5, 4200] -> 1.84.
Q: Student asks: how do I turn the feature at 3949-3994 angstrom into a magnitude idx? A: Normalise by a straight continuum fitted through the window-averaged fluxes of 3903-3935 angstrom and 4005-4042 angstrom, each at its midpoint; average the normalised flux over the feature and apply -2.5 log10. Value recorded 0.19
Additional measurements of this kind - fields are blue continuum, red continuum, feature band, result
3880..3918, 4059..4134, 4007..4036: -0.184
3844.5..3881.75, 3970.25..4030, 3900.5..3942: 0.235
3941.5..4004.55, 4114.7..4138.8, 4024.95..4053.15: -0.163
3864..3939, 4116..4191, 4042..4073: -0.126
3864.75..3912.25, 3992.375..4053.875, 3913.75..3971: 0.365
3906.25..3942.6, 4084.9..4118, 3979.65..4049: -0.247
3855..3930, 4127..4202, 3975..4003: -0.168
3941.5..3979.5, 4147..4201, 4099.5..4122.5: -0.117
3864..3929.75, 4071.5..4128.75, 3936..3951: 0.257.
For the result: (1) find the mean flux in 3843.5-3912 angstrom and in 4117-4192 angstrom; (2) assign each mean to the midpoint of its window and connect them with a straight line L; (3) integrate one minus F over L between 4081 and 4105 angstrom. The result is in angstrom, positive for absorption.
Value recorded -1.7 angstrom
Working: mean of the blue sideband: 19.2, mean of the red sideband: 32.5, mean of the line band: 31.6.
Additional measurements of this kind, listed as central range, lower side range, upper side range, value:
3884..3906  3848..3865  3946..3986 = -1.6 angstrom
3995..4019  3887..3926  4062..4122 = -4.7 angstrom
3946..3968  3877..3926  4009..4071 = 4.3 angstrom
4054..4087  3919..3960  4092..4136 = -3.0 angstrom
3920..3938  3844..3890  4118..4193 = 6.0 angstrom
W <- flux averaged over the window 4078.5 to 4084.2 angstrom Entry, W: 31.7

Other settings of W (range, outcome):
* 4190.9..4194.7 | 32.5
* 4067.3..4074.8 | 30.9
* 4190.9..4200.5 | 32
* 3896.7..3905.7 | 20.9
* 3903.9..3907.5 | 21.8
